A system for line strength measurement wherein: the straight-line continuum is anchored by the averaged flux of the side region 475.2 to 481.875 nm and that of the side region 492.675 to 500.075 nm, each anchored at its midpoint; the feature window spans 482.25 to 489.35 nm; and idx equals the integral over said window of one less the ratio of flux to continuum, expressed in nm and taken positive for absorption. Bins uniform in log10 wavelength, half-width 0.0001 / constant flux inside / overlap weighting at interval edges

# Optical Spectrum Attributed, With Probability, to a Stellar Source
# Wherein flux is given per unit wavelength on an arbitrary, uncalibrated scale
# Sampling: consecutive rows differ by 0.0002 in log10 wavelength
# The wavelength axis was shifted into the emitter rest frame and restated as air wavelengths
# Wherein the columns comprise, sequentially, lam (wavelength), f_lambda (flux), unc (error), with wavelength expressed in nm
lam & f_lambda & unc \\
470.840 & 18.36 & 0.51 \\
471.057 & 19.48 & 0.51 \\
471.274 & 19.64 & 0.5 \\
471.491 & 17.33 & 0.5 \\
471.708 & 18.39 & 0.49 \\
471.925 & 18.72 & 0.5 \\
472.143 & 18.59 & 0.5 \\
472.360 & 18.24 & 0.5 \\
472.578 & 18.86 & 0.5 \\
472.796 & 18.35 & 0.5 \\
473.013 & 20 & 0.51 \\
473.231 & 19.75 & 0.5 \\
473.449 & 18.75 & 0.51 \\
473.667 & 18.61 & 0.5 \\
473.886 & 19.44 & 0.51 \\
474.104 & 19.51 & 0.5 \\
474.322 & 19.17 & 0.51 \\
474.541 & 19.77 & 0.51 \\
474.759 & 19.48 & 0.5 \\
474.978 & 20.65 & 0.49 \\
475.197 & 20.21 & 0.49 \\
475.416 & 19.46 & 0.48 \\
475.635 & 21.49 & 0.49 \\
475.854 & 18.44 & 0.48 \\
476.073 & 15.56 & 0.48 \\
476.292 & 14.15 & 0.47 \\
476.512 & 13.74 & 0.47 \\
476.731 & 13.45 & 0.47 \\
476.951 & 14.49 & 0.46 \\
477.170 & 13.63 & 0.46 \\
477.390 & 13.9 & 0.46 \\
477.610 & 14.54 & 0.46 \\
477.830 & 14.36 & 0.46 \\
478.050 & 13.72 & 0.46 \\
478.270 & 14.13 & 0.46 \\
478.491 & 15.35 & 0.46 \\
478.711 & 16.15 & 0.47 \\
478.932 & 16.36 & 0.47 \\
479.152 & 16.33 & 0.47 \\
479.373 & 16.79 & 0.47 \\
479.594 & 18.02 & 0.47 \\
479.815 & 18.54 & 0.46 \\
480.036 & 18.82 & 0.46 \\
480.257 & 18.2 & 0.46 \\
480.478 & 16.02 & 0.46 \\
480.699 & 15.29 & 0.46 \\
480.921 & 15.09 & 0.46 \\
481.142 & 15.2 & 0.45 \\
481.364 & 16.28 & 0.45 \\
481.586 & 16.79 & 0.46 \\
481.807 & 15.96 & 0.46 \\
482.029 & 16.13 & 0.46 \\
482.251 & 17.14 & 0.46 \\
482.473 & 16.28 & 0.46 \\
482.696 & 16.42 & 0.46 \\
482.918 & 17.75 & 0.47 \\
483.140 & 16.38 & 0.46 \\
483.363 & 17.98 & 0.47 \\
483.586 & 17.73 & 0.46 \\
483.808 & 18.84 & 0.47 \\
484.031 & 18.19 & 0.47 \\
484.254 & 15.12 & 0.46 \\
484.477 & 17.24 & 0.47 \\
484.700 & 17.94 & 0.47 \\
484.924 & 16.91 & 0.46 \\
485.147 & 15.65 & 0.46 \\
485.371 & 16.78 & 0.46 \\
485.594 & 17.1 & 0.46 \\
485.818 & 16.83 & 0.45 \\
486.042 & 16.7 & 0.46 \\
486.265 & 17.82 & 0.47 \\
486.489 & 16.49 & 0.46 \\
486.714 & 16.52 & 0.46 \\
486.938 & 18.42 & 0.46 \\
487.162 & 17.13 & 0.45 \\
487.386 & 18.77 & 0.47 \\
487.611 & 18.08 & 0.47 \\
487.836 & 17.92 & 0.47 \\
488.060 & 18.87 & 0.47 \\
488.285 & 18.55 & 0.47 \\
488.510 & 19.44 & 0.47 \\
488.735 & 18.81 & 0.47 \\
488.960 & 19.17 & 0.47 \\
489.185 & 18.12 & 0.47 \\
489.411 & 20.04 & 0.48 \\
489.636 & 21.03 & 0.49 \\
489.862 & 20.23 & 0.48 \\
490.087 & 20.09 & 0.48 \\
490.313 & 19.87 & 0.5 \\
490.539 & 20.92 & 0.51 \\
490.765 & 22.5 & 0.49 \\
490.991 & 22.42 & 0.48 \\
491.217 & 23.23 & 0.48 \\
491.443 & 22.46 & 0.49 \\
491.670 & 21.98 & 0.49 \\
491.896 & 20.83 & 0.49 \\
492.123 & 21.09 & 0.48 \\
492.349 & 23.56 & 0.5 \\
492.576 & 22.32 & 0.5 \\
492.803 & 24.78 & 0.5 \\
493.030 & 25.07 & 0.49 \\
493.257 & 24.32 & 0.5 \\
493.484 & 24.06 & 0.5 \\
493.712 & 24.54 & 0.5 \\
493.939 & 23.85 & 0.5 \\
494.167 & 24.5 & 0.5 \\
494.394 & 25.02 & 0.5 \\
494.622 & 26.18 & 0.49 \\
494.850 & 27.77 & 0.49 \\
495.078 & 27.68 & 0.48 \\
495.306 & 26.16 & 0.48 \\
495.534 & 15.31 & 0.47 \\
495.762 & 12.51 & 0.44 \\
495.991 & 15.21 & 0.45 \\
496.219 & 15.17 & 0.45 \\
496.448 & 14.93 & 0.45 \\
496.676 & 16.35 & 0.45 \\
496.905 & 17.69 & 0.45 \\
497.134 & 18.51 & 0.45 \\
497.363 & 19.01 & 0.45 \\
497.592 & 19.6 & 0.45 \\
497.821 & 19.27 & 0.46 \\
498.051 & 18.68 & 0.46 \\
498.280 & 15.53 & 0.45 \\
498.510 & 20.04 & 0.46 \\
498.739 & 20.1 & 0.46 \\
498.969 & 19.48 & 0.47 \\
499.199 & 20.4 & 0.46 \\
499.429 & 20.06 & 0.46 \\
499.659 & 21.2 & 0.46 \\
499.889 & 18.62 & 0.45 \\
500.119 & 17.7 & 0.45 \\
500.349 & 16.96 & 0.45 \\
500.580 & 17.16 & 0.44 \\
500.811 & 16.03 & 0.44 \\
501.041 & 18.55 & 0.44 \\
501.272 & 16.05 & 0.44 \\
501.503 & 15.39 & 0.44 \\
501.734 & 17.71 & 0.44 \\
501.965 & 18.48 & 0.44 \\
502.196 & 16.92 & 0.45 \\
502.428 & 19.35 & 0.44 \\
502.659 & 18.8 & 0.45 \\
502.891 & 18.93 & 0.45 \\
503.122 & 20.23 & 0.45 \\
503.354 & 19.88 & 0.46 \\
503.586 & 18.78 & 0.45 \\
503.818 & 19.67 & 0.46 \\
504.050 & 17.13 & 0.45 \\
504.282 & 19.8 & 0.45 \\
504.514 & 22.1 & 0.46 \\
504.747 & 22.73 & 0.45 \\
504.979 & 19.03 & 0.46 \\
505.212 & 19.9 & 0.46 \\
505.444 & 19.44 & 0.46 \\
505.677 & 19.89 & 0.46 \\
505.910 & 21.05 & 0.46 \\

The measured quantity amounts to 0.15 nm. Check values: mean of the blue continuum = 16.1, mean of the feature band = 17.6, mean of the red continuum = 20.6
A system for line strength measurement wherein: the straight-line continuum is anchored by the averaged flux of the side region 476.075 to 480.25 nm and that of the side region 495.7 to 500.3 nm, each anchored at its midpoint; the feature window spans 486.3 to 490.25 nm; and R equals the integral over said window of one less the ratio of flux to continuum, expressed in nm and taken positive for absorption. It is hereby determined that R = -0.45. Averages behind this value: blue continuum 15.4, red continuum 18.1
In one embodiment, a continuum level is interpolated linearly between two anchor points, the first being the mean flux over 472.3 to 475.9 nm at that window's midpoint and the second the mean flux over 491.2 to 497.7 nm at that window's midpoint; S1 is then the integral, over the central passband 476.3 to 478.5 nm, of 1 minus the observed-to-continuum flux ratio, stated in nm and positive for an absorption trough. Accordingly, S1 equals 0.63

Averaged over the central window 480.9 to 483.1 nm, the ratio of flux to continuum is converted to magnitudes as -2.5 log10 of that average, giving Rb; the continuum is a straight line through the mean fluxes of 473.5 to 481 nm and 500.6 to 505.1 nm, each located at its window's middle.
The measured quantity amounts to 0.054 mag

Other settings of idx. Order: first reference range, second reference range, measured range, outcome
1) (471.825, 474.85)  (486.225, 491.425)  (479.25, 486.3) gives 0.86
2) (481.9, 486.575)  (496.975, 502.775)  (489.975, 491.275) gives -0.29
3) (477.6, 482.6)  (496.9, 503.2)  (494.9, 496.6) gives -0.05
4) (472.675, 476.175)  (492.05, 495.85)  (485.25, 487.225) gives 0.43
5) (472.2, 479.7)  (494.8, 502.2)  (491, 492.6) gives -0.37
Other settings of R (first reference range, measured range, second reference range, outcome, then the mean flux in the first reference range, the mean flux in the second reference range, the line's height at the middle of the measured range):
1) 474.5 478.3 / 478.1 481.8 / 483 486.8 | 0.060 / 16.4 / 17.1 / 16.7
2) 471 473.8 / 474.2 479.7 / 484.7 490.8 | 0.636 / 18.8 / 18.4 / 18.7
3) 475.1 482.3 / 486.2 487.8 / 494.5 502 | -0.032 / 16.2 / 18.8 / 17.3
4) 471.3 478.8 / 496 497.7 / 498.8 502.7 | 0.083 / 17.4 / 18.2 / 18.1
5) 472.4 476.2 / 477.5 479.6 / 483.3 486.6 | 0.334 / 19.2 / 17.1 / 18.4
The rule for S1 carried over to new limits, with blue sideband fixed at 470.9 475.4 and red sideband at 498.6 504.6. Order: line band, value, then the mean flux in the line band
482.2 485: 0.256 nm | 17.2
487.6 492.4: -0.401 nm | 20.4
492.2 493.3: -0.297 nm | 23.9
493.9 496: -0.441 nm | 22.7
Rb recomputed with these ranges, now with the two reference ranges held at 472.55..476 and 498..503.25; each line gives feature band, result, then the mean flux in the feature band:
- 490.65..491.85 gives -0.19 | 22.4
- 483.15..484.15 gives 0.06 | 18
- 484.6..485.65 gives 0.13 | 16.8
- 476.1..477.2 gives 0.35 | 14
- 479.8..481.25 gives 0.16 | 16.6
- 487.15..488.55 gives 0.03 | 18.4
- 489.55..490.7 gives -0.09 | 20.5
